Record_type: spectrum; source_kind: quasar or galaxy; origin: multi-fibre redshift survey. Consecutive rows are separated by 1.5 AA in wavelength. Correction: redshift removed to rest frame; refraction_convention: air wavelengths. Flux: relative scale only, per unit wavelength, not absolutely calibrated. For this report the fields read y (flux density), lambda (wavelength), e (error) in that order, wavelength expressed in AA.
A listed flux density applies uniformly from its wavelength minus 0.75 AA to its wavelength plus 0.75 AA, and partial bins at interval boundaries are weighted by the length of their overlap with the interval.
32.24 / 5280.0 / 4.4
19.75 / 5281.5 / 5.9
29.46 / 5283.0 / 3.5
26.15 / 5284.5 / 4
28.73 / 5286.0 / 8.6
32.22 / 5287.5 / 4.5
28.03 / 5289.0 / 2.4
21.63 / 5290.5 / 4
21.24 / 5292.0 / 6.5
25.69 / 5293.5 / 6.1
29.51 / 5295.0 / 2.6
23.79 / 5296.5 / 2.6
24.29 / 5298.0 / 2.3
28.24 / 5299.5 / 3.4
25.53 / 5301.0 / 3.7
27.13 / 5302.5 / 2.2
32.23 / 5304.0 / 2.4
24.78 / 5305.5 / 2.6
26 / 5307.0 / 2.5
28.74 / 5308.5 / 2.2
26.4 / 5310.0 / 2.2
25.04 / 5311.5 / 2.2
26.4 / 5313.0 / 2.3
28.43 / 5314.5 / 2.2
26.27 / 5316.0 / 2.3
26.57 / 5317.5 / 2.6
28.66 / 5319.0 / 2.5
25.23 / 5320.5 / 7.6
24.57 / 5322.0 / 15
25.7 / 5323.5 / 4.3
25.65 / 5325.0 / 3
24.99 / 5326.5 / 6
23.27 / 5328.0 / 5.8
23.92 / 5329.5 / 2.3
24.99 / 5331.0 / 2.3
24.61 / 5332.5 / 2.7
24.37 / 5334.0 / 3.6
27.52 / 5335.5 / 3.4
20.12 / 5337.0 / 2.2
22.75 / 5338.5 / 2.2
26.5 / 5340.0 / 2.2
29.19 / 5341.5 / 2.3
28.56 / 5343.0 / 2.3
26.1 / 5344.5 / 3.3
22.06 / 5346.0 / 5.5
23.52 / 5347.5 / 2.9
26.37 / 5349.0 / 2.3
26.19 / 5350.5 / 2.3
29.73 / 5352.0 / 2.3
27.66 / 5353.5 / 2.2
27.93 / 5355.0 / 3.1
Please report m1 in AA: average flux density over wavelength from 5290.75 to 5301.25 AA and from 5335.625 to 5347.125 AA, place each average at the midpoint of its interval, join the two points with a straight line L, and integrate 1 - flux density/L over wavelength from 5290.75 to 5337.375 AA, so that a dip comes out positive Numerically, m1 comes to -1.1 AA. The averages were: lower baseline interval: 25.3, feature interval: 25.8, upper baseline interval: 25.1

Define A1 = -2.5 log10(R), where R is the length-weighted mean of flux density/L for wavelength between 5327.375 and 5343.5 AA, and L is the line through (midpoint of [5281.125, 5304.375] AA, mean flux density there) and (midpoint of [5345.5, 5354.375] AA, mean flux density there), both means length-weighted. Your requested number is 0.05 mag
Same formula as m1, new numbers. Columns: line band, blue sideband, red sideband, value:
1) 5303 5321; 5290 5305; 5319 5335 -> -1.1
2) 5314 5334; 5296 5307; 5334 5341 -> -0.2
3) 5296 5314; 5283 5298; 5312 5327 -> -0.2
